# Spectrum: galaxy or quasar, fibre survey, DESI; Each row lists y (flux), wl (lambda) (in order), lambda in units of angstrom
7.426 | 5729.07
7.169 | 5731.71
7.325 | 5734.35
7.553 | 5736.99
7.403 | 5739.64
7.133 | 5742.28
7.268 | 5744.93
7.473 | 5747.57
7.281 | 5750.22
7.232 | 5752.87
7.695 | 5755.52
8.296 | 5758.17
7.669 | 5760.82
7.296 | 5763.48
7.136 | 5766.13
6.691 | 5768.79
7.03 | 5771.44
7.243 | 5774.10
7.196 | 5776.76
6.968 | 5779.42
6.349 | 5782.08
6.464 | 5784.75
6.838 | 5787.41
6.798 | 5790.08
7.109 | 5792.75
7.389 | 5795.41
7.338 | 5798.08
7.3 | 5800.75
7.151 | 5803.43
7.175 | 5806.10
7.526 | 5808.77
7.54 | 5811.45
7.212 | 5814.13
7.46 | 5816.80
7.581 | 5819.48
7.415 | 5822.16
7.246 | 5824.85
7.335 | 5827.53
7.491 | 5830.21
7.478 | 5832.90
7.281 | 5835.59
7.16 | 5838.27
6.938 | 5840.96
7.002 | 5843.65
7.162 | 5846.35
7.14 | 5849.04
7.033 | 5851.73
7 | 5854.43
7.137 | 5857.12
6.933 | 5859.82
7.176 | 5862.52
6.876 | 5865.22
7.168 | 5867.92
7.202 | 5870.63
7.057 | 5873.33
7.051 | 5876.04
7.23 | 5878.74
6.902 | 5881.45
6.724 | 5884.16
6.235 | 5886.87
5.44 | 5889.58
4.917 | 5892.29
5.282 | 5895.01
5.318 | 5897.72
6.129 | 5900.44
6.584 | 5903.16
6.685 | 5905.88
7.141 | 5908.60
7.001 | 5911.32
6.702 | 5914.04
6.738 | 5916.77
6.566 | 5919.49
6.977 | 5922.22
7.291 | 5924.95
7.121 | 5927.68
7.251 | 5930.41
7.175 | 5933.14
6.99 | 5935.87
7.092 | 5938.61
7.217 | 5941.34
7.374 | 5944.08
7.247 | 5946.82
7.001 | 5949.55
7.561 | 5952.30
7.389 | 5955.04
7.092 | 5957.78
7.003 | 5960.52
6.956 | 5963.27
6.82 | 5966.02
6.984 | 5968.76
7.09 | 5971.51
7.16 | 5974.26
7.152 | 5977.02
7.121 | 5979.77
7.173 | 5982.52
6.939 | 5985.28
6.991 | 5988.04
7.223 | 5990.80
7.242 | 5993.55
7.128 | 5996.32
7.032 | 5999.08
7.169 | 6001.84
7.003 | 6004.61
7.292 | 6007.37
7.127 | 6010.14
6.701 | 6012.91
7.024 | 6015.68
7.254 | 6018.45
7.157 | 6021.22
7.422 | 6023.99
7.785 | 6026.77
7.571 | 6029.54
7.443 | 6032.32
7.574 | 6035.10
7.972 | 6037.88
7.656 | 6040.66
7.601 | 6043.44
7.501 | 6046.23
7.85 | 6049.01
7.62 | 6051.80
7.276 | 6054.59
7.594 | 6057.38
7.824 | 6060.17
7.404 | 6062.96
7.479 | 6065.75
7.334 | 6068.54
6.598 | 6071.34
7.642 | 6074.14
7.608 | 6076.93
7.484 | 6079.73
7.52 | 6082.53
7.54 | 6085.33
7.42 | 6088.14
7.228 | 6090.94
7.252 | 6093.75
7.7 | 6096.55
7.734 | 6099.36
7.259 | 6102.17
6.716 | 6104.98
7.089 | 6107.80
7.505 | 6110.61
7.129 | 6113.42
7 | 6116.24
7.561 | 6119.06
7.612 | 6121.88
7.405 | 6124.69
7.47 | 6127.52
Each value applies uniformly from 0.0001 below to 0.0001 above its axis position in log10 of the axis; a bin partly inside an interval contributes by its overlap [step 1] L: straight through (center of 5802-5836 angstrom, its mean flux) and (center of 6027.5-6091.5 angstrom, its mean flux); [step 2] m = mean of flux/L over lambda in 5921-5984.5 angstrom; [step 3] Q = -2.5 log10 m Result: 0.05 mag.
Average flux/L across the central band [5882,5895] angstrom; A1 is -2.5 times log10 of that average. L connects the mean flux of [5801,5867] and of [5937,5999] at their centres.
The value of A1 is 0.23 mag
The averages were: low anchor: 7.23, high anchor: 7.13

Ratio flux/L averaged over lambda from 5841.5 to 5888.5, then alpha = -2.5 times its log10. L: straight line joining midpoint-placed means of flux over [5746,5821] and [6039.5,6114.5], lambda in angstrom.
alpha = 0.045 mag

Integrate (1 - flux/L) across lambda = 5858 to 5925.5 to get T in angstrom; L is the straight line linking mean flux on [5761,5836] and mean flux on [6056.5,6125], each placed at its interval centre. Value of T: 6.0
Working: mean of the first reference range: 7.19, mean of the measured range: 6.61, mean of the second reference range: 7.38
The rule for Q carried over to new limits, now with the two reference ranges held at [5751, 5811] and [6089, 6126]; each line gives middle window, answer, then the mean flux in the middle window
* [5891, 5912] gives 0.184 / 6.11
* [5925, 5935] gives 0.009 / 7.19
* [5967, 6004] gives 0.026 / 7.1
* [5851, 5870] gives 0.025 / 7.05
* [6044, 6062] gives -0.044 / 7.6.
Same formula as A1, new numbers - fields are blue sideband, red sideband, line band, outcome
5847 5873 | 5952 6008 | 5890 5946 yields 0.07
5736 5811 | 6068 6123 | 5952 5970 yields 0.03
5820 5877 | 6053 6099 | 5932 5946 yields 0.02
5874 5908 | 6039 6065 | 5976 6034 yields 0.00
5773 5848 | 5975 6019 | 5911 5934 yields 0.02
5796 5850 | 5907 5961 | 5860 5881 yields 0.02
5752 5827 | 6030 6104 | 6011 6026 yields 0.05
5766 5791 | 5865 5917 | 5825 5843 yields -0.09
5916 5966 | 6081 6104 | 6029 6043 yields -0.05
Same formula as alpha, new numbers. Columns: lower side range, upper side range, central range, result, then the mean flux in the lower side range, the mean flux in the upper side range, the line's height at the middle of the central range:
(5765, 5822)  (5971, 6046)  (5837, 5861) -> 0.016 mag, 7.13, 7.27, 7.16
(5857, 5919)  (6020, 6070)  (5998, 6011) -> 0.027 mag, 6.58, 7.56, 7.31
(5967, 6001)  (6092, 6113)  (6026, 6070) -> -0.055 mag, 7.1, 7.31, 7.22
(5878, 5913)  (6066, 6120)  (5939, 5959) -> -0.112 mag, 6.26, 7.33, 6.55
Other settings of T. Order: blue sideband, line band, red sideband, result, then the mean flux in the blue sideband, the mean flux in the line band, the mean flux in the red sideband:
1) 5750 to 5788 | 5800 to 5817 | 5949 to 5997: -0.4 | 7.16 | 7.33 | 7.11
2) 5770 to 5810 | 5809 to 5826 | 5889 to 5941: -1.1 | 7.06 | 7.42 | 6.58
